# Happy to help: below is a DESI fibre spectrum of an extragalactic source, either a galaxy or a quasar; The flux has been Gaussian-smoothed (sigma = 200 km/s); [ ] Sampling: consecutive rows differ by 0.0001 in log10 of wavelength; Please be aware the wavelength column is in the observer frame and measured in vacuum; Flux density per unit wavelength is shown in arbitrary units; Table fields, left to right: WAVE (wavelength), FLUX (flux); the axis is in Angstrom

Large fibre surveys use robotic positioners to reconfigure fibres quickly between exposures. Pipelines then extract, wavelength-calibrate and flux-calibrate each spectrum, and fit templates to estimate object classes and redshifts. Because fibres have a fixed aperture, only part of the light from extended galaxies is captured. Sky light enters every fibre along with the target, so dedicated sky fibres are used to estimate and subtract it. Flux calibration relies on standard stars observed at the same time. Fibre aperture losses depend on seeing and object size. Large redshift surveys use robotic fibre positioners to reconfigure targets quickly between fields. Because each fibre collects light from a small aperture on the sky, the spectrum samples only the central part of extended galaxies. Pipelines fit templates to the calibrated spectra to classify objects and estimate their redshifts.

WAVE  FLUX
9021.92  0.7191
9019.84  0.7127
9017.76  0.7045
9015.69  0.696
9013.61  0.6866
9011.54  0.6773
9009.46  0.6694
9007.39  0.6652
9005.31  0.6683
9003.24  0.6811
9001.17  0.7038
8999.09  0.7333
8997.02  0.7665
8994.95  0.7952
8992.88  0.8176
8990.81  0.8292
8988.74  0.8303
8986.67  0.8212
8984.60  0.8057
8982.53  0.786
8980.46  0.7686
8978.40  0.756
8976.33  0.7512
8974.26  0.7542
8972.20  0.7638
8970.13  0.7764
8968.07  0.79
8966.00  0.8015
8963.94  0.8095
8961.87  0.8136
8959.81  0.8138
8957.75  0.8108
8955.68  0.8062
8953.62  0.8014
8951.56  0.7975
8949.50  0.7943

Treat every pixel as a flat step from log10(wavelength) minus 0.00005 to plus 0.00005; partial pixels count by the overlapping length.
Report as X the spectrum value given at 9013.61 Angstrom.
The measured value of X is 0.6866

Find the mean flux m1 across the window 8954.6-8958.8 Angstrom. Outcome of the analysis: 0.808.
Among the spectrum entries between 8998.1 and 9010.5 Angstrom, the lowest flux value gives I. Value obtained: 0.6652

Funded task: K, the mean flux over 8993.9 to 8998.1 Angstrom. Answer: 0.781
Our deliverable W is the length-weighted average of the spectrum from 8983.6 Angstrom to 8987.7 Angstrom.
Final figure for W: 0.813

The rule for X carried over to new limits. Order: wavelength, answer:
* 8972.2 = 0.7638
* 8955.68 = 0.8062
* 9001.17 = 0.7038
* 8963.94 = 0.8095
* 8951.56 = 0.7975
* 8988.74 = 0.8303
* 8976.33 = 0.7512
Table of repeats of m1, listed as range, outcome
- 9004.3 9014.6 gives 0.673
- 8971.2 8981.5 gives 0.759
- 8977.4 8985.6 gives 0.779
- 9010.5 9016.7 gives 0.686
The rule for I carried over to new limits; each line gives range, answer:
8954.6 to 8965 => 0.8062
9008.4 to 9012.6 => 0.6694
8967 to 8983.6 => 0.7512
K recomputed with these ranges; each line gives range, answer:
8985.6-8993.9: 0.824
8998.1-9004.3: 0.706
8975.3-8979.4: 0.753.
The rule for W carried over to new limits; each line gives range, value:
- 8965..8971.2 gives 0.789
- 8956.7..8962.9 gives 0.813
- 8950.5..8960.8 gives 0.806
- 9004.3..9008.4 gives 0.666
